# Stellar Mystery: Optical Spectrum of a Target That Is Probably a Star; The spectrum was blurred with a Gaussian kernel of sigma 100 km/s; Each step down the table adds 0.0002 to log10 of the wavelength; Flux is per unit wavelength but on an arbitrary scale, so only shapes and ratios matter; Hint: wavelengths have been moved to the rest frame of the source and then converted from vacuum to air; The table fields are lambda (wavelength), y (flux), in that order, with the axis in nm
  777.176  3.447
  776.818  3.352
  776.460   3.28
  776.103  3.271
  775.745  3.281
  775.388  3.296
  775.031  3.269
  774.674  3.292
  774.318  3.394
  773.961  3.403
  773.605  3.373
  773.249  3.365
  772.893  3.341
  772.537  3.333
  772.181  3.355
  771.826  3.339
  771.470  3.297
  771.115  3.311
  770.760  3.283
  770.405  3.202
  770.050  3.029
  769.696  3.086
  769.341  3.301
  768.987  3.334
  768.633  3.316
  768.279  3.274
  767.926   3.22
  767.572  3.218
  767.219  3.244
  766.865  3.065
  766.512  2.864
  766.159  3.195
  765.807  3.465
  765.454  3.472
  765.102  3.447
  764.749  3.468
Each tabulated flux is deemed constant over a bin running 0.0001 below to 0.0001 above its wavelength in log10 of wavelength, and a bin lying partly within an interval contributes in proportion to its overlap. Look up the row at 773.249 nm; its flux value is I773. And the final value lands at 3.365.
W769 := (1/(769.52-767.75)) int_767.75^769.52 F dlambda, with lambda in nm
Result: 3.29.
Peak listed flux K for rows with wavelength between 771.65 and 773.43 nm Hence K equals 3.365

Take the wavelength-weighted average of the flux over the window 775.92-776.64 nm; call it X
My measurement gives 3.27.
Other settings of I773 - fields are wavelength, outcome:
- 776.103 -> 3.271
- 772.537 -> 3.333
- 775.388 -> 3.296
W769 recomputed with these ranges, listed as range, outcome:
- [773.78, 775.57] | 3.33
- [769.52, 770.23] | 3.06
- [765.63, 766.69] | 3.18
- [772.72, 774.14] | 3.37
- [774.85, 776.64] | 3.28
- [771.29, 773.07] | 3.33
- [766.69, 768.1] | 3.19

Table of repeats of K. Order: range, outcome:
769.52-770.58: 3.202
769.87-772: 3.339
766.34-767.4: 3.244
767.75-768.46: 3.274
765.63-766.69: 3.465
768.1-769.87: 3.334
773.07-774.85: 3.403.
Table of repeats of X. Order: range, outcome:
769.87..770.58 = 3.12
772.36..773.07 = 3.34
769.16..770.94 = 3.18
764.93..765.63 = 3.46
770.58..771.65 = 3.3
